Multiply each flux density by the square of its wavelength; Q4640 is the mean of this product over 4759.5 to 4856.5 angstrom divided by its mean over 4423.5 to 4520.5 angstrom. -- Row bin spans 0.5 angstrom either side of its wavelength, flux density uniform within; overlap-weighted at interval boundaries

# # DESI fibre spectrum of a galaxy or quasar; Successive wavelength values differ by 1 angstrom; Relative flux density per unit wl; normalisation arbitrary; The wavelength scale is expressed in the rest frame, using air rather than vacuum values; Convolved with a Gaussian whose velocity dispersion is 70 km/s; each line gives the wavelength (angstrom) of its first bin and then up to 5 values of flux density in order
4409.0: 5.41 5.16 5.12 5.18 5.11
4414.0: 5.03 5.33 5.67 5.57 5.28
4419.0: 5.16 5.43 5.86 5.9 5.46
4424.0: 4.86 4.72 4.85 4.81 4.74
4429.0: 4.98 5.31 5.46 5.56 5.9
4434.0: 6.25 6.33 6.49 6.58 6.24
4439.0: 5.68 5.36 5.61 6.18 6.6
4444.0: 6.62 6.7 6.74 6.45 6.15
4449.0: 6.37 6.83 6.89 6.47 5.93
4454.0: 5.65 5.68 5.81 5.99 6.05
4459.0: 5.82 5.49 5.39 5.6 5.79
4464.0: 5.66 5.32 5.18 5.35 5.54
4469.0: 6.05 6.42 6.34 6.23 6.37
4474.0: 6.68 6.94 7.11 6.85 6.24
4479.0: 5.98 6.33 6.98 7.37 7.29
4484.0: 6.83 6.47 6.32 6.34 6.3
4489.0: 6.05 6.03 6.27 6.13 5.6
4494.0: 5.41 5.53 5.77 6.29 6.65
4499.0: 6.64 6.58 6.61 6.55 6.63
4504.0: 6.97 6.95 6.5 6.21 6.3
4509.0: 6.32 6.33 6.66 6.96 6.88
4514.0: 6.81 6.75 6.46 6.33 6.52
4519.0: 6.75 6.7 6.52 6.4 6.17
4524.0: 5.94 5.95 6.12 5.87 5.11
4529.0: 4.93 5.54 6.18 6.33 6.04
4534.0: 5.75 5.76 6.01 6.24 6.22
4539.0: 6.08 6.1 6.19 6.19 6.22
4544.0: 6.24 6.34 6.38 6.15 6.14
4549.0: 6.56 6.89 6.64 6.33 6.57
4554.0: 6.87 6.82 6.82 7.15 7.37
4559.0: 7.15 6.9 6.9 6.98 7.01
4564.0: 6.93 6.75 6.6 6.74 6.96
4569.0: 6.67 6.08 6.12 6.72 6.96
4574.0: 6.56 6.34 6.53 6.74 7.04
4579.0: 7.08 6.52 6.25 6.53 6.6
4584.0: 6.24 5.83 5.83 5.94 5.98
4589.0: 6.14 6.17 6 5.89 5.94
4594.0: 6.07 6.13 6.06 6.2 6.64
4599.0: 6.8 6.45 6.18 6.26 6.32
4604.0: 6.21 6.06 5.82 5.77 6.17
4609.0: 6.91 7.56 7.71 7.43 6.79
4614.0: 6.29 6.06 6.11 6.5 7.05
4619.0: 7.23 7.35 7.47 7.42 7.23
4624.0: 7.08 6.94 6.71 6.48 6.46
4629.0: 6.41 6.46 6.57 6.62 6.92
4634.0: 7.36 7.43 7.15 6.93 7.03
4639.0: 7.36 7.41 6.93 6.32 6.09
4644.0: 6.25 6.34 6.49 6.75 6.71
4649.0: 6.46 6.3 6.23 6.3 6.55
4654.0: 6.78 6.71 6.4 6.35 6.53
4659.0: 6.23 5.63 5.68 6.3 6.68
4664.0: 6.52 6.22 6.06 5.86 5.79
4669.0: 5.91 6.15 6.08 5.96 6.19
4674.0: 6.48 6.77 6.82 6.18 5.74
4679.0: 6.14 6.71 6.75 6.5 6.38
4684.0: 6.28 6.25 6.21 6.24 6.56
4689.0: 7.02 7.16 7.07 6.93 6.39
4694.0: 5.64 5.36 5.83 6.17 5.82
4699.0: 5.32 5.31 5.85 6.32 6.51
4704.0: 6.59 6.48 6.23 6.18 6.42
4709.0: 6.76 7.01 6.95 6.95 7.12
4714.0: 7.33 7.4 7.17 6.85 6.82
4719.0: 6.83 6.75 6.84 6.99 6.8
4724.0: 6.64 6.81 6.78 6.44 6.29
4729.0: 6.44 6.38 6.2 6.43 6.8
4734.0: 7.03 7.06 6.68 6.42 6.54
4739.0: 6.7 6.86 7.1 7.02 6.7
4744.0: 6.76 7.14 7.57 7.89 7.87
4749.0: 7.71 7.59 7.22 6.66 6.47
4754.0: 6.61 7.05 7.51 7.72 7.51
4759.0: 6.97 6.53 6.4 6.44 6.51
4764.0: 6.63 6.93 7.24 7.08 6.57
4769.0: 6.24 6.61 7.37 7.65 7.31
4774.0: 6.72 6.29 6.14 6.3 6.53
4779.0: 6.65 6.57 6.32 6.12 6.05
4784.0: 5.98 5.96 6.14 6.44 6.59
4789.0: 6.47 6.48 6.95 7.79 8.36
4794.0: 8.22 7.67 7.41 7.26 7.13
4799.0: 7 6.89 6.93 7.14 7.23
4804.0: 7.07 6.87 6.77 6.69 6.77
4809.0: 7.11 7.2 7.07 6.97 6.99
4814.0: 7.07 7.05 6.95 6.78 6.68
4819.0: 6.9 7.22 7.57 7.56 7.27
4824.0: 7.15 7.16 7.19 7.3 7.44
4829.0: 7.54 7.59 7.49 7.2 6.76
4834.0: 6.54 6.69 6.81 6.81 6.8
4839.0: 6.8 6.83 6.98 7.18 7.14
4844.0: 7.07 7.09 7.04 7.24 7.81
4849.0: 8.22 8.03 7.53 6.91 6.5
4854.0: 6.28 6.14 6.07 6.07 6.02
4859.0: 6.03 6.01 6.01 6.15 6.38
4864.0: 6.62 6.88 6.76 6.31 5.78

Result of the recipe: 1.30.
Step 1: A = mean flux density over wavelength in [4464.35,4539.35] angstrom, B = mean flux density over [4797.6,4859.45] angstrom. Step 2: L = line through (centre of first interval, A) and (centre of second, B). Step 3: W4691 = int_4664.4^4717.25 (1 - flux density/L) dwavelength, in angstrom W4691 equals 2.5 angstrom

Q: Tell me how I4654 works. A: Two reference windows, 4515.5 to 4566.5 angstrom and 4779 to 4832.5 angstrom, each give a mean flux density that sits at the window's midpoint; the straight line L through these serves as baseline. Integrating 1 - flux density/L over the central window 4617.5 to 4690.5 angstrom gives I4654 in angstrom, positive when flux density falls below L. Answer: 0.9 angstrom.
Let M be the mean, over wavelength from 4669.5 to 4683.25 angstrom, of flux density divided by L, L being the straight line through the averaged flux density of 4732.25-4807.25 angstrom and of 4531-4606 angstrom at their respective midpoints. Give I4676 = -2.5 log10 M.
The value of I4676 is 0.06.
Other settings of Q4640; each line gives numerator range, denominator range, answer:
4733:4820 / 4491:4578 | 1.20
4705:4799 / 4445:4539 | 1.23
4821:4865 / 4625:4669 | 1.15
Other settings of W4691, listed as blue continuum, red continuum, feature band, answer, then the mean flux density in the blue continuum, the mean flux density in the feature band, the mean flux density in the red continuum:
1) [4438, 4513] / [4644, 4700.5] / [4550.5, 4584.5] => -2.4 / 6.25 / 6.72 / 6.29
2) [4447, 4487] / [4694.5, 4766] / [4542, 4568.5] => -1.3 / 6.2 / 6.7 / 6.74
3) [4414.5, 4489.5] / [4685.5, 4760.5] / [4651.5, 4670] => 0.9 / 5.99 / 6.25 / 6.72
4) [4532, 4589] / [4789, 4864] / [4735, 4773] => -0.7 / 6.49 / 6.99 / 7.01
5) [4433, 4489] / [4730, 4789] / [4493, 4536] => 0.4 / 6.22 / 6.27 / 6.79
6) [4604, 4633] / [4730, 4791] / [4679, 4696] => 0.8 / 6.73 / 6.44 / 6.78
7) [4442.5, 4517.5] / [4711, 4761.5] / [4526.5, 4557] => 1.2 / 6.3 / 6.2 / 6.93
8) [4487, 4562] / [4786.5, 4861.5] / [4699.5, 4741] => 0.7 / 6.35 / 6.66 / 7.01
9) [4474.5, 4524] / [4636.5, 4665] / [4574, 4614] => 0.6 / 6.48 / 6.39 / 6.5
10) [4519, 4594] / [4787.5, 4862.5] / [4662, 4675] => 0.9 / 6.37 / 6.19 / 7.01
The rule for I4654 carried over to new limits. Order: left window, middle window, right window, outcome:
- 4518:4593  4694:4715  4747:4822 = 1.3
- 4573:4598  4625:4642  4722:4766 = -1.0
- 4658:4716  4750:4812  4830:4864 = -2.3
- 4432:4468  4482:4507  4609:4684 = -0.9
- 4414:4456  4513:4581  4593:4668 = -2.1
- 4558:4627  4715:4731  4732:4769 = 0.4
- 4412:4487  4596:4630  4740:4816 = -1.1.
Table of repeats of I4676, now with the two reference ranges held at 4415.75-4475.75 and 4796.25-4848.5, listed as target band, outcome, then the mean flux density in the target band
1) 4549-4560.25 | -0.11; 6.85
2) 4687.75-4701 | 0.08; 6.18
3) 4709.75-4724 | -0.04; 6.97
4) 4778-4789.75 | 0.10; 6.31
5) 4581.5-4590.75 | 0.03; 6.14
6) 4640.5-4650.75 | 0.01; 6.46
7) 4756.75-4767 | 0.00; 6.88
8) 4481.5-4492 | -0.09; 6.51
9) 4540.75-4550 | -0.02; 6.3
